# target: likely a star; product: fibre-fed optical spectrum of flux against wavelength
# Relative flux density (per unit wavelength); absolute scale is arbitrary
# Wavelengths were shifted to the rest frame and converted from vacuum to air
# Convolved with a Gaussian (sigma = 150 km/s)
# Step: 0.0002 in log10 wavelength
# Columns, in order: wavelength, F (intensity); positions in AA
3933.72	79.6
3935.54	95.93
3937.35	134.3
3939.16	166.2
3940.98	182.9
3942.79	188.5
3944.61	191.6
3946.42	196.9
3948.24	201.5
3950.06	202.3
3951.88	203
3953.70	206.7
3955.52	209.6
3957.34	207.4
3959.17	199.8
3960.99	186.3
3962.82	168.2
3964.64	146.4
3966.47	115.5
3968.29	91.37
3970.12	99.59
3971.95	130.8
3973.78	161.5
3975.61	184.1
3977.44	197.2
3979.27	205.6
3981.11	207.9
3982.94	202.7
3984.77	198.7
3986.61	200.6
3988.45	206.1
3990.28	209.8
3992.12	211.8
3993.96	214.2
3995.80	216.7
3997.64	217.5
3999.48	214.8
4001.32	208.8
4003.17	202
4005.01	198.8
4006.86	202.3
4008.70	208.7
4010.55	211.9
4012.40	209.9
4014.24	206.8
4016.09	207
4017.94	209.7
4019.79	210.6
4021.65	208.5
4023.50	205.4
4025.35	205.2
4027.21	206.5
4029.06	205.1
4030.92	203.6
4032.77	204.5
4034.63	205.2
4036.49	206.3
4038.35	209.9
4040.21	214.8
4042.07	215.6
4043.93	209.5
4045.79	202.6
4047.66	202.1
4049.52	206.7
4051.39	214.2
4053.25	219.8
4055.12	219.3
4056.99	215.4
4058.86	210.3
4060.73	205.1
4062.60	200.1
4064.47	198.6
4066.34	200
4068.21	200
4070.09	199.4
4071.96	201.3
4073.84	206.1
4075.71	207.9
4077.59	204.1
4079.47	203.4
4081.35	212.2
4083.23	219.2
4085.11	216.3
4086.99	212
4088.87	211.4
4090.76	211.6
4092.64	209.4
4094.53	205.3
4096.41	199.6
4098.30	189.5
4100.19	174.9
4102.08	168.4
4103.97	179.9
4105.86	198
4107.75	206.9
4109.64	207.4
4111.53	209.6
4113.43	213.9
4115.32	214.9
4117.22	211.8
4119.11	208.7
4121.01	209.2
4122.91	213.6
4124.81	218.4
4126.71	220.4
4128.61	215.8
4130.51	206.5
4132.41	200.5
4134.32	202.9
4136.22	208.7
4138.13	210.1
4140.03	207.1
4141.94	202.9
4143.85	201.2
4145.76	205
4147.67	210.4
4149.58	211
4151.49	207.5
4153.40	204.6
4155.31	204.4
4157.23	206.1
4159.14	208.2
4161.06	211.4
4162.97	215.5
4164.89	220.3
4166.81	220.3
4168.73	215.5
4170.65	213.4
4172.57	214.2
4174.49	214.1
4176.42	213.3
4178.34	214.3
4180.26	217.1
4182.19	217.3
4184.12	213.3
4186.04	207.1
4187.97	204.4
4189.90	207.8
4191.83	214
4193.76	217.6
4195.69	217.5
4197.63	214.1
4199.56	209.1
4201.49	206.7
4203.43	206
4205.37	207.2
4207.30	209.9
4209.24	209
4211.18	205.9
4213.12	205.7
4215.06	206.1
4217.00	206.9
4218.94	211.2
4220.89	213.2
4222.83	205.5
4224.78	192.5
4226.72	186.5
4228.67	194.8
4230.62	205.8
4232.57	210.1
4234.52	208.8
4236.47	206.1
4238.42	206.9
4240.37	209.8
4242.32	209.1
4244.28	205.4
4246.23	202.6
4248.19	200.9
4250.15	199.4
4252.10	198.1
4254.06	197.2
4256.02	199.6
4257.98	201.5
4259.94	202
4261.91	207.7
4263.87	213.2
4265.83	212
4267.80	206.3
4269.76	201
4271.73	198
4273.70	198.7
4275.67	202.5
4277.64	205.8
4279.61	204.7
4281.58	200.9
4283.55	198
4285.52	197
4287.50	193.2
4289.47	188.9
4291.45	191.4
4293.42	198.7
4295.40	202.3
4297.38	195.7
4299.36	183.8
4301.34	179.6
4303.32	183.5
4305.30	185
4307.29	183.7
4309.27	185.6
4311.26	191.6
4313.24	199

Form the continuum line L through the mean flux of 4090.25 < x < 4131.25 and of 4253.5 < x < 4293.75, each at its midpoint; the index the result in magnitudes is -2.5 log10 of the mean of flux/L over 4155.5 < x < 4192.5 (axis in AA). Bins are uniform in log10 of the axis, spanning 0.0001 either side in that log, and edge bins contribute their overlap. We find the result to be -0.05 mag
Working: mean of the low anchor 204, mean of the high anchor 201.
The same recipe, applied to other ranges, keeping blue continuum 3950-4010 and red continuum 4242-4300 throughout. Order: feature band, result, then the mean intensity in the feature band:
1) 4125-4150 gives -0.069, 208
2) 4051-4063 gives -0.110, 212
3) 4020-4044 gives -0.091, 208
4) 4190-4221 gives -0.064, 210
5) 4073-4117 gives -0.055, 204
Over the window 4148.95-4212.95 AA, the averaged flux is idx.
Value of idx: 211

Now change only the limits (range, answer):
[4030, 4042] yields 208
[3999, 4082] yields 207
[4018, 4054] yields 208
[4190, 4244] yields 207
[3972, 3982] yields 186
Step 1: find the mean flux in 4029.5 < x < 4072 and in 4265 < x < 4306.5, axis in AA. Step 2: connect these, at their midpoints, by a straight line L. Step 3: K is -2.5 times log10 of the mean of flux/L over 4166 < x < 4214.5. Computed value -0.057 mag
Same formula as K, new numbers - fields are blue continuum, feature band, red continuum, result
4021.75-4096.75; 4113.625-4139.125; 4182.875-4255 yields -0.020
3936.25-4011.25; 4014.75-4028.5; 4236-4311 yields -0.098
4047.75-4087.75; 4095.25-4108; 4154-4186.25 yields 0.122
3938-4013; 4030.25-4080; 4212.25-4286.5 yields -0.072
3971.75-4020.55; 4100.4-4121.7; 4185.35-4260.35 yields 0.015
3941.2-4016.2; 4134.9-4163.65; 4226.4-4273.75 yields -0.045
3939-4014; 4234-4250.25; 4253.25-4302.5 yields -0.041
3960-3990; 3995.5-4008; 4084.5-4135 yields -0.178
